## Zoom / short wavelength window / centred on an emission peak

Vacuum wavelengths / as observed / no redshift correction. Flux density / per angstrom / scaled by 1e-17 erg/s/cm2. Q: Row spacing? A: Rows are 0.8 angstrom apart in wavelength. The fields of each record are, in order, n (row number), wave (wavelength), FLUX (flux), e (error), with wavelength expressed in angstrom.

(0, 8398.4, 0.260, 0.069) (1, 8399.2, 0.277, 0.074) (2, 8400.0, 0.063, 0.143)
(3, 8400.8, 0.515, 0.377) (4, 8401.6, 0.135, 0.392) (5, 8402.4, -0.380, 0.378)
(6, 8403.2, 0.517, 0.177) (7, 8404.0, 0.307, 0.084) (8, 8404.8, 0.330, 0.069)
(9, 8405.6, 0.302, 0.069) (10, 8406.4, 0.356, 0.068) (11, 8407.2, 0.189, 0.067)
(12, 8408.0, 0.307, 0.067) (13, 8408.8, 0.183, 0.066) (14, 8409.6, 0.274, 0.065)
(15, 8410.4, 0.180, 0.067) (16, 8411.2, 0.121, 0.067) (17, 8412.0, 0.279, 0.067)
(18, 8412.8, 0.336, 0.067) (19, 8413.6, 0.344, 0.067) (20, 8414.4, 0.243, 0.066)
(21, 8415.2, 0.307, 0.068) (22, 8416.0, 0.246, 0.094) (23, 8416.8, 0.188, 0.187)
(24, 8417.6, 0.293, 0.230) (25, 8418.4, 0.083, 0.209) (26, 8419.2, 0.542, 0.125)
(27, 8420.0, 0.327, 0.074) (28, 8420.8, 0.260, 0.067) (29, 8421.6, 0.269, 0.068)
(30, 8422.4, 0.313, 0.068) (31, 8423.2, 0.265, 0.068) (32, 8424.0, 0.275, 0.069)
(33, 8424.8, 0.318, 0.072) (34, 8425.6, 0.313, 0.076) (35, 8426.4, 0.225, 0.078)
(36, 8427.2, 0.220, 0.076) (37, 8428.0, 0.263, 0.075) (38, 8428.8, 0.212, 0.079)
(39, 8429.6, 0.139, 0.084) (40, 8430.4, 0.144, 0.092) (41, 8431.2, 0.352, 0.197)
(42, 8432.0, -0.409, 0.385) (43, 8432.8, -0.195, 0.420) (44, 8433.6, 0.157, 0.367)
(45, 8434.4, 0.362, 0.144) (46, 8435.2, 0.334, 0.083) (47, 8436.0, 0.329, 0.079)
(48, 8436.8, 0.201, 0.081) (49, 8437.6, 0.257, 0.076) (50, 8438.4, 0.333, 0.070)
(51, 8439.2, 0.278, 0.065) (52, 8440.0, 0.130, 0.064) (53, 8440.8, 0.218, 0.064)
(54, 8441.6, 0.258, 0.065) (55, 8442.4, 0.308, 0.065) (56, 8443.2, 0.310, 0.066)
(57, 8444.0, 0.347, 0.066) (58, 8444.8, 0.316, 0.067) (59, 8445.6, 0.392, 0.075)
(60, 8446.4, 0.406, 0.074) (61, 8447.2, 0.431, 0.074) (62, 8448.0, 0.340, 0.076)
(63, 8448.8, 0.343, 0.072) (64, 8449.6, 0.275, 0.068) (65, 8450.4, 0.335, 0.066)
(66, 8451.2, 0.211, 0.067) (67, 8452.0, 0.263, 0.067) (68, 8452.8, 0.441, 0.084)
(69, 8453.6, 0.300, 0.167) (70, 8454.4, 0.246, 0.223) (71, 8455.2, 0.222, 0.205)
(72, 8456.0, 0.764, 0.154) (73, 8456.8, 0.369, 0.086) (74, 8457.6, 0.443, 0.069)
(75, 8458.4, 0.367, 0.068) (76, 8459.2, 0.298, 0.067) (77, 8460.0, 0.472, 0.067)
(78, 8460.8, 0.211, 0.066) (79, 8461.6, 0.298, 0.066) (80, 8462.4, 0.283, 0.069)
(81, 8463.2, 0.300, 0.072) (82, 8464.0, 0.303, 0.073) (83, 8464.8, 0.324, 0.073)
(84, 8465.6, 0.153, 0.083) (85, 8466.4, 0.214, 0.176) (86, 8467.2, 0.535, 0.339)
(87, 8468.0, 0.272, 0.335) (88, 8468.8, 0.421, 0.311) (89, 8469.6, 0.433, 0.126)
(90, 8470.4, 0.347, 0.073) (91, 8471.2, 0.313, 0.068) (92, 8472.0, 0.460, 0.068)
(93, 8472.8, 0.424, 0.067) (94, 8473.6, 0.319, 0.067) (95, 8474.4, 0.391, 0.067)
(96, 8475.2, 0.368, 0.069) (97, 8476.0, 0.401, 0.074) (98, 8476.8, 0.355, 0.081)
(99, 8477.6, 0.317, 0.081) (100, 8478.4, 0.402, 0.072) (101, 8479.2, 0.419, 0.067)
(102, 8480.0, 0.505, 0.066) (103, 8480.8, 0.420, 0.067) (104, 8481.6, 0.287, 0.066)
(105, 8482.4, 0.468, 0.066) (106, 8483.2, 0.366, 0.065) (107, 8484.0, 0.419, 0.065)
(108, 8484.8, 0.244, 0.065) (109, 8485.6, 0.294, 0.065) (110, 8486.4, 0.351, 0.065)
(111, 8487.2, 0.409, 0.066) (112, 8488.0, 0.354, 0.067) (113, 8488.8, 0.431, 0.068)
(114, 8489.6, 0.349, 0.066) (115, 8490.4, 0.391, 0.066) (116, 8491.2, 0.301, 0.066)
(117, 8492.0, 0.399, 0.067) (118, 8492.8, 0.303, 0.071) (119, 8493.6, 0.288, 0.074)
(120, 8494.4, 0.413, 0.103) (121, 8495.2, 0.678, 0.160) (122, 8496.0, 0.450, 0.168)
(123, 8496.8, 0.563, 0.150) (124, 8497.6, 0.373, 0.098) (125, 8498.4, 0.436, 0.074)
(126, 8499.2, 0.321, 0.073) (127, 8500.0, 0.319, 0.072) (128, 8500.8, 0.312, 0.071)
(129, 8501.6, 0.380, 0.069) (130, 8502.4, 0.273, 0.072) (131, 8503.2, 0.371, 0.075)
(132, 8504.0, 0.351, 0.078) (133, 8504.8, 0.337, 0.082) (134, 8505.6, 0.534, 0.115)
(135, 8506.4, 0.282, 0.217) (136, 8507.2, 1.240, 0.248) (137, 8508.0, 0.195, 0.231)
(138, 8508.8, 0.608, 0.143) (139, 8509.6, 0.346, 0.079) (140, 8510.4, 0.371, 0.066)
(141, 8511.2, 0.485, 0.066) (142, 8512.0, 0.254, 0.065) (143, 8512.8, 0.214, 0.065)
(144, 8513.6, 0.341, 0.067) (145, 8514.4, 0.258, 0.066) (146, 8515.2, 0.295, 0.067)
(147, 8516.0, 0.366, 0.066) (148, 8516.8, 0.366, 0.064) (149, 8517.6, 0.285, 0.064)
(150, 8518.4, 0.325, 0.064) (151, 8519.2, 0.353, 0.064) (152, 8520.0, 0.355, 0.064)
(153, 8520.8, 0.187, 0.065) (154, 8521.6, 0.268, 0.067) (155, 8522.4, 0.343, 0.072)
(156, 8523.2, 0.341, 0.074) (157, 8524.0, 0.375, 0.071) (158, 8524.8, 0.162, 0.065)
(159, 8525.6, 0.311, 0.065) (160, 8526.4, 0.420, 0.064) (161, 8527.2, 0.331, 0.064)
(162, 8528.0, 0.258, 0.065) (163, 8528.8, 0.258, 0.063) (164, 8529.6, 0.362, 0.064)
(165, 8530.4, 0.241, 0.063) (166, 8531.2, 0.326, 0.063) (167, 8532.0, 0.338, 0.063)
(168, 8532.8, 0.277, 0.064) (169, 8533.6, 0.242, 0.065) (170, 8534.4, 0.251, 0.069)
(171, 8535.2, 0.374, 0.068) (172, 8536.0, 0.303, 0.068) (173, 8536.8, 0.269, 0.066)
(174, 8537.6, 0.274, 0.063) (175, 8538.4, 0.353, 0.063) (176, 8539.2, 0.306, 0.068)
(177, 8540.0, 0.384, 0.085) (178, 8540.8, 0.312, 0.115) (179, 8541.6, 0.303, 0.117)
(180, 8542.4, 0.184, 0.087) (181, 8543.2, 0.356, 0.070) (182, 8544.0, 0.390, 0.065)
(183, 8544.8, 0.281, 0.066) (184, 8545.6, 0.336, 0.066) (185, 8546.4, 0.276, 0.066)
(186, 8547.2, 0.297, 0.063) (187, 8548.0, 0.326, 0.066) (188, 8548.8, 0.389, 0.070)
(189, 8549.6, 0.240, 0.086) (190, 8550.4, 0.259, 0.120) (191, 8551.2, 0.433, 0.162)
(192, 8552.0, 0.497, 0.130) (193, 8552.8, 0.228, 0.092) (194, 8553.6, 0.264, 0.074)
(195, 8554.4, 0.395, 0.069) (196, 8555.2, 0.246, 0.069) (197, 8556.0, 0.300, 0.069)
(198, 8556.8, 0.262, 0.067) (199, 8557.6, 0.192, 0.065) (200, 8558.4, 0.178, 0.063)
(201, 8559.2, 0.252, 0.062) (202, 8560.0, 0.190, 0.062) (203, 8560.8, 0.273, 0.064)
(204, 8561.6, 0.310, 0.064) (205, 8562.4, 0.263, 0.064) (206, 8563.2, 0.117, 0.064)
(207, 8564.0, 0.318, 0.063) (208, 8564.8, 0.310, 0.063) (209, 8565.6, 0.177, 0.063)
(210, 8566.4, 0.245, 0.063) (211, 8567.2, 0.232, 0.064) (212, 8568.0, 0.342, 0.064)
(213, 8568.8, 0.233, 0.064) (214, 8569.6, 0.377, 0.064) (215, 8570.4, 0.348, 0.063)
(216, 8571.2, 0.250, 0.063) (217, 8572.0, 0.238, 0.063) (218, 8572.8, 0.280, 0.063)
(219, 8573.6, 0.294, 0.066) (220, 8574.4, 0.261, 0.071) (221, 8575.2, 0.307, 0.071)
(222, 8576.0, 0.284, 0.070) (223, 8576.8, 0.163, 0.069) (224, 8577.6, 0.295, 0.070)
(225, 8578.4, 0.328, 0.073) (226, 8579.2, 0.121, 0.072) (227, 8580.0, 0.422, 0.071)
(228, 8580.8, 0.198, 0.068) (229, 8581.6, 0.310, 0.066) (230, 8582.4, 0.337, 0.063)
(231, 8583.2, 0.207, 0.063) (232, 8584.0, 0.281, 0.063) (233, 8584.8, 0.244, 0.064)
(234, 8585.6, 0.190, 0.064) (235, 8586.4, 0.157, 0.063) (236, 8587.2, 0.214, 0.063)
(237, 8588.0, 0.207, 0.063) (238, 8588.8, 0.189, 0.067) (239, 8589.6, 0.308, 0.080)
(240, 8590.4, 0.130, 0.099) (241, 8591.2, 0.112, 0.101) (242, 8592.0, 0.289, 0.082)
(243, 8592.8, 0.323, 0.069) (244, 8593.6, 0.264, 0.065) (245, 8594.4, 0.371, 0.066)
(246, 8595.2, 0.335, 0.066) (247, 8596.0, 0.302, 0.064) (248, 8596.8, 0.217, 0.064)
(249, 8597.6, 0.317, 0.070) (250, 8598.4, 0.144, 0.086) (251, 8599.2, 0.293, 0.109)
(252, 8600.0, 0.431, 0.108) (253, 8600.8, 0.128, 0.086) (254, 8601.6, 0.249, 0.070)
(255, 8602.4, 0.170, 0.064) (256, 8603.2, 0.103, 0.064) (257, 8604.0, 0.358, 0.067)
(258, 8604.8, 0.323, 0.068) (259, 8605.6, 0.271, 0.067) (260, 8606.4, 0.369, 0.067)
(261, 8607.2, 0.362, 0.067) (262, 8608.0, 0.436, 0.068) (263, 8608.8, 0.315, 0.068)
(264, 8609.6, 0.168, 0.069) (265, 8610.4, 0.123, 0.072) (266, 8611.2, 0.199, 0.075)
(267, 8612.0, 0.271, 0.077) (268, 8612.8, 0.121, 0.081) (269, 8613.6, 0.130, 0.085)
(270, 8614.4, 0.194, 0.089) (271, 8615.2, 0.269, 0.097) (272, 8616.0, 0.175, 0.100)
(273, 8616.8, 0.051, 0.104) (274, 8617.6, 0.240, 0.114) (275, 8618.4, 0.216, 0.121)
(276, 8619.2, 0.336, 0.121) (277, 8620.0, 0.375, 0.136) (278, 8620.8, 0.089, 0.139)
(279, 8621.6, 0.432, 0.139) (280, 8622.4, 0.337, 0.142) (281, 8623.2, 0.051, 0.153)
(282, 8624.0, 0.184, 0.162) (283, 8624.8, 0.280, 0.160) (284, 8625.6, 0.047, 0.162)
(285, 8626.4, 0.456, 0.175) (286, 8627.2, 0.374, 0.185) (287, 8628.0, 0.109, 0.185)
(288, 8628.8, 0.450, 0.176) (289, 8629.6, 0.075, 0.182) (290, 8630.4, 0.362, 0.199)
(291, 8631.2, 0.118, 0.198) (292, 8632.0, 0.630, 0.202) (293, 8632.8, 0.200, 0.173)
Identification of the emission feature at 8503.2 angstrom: Mg II 2798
